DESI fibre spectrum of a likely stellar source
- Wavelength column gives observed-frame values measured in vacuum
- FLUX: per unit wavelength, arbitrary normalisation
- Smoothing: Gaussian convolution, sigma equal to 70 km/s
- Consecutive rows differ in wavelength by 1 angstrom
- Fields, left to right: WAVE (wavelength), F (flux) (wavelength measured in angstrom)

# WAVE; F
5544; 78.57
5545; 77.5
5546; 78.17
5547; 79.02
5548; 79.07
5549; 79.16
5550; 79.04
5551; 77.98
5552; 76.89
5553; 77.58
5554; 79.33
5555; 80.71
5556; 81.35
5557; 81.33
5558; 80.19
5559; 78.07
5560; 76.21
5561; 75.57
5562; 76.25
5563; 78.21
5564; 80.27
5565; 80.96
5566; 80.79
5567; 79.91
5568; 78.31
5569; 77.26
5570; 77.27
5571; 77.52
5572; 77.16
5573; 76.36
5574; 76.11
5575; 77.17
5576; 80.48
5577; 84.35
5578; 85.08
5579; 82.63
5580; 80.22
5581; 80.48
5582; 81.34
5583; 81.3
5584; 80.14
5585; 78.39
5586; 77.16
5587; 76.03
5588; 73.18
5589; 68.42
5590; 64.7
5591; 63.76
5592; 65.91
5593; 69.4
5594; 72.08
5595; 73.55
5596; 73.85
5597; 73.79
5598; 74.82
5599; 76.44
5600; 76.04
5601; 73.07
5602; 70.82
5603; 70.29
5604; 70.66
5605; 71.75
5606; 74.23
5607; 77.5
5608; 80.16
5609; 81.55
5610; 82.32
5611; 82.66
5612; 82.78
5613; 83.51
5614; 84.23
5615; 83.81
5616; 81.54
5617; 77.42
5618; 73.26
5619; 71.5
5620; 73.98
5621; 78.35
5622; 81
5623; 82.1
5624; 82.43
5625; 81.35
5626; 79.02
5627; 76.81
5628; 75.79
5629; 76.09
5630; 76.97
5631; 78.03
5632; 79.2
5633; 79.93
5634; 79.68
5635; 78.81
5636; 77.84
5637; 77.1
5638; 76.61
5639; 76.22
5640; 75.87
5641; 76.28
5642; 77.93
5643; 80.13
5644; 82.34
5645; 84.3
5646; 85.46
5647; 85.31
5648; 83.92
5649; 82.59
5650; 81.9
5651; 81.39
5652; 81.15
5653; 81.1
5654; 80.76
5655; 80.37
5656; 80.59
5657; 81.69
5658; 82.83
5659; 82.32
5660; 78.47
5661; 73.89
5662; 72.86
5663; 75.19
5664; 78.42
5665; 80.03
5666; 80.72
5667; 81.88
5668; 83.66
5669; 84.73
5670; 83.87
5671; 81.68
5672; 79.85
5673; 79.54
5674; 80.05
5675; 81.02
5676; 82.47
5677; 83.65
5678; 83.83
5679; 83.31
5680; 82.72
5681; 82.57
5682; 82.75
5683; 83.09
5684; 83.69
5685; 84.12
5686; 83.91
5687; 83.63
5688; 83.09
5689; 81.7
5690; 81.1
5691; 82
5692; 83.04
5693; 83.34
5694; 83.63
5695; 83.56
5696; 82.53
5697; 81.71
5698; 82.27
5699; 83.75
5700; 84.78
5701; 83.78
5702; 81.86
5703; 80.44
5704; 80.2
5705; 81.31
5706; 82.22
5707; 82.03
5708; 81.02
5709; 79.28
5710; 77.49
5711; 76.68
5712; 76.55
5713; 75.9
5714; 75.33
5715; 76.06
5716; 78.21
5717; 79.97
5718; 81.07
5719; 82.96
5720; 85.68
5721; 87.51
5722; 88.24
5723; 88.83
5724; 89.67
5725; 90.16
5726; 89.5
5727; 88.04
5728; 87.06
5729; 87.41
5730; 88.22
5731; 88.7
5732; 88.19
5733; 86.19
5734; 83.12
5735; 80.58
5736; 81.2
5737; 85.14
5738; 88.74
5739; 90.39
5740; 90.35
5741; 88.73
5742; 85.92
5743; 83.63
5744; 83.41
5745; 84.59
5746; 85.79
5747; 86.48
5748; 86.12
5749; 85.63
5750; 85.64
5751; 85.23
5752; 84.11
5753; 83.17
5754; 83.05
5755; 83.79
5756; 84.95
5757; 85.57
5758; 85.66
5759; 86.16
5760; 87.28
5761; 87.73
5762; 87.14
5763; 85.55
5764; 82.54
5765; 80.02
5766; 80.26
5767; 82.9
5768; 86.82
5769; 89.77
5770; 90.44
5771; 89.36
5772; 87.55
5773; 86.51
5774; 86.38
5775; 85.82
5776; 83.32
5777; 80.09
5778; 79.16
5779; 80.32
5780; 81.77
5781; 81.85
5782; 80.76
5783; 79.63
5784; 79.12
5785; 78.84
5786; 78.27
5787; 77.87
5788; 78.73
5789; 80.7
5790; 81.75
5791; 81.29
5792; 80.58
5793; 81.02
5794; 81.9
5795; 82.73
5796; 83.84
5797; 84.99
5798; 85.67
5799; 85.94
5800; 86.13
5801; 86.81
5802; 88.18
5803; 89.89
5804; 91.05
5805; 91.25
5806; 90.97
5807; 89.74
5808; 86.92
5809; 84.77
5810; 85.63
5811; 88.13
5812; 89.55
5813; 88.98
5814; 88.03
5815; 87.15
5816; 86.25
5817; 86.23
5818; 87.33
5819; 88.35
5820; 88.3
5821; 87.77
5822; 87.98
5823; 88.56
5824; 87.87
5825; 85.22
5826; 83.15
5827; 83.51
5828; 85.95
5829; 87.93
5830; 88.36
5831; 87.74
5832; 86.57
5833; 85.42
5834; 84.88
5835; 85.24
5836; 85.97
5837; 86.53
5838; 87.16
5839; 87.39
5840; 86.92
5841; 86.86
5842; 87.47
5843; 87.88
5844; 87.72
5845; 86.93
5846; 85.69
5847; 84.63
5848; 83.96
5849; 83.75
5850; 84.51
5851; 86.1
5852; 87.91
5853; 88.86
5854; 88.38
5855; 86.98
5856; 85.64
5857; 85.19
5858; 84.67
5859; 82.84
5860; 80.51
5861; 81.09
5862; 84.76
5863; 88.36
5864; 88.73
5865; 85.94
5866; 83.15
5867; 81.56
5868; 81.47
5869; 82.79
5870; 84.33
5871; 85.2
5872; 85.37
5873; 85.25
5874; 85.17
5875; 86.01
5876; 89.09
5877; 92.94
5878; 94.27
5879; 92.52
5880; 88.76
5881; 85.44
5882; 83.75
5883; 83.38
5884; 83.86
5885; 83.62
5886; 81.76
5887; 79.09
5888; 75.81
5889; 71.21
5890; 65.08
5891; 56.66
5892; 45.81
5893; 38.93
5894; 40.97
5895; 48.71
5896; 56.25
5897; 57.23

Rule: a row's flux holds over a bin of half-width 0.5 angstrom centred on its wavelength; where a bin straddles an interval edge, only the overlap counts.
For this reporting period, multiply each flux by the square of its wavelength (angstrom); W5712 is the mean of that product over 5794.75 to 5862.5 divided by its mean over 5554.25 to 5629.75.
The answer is 1.22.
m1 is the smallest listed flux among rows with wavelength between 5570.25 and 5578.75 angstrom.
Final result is 76.11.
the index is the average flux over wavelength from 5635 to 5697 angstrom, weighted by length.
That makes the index 81.2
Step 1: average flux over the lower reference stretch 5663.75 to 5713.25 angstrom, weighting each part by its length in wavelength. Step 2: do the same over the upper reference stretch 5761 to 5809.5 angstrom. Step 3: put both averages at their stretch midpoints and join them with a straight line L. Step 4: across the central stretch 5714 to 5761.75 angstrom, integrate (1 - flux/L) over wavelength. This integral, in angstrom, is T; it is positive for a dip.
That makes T -1.43 angstrom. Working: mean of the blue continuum 81.9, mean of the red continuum 84.1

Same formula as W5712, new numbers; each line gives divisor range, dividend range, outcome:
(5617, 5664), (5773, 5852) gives 1.14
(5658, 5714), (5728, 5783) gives 1.07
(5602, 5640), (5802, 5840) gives 1.20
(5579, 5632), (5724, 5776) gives 1.18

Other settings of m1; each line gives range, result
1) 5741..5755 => 83.05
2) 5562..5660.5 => 63.76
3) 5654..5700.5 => 72.86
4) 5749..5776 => 80.02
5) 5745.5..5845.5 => 77.87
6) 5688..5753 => 75.33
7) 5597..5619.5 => 70.29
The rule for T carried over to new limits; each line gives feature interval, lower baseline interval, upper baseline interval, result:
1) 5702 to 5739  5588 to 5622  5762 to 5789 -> -1.4 angstrom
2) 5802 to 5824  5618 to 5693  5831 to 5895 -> -1.7 angstrom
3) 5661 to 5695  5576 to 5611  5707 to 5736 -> -0.4 angstrom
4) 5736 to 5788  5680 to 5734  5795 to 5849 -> 0.3 angstrom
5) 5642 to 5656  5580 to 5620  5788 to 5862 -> -0.7 angstrom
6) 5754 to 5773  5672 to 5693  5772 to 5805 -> -0.6 angstrom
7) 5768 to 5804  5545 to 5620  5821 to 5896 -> -1.1 angstrom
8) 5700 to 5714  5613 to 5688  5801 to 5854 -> 0.4 angstrom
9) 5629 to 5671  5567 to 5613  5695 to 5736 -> -0.3 angstrom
